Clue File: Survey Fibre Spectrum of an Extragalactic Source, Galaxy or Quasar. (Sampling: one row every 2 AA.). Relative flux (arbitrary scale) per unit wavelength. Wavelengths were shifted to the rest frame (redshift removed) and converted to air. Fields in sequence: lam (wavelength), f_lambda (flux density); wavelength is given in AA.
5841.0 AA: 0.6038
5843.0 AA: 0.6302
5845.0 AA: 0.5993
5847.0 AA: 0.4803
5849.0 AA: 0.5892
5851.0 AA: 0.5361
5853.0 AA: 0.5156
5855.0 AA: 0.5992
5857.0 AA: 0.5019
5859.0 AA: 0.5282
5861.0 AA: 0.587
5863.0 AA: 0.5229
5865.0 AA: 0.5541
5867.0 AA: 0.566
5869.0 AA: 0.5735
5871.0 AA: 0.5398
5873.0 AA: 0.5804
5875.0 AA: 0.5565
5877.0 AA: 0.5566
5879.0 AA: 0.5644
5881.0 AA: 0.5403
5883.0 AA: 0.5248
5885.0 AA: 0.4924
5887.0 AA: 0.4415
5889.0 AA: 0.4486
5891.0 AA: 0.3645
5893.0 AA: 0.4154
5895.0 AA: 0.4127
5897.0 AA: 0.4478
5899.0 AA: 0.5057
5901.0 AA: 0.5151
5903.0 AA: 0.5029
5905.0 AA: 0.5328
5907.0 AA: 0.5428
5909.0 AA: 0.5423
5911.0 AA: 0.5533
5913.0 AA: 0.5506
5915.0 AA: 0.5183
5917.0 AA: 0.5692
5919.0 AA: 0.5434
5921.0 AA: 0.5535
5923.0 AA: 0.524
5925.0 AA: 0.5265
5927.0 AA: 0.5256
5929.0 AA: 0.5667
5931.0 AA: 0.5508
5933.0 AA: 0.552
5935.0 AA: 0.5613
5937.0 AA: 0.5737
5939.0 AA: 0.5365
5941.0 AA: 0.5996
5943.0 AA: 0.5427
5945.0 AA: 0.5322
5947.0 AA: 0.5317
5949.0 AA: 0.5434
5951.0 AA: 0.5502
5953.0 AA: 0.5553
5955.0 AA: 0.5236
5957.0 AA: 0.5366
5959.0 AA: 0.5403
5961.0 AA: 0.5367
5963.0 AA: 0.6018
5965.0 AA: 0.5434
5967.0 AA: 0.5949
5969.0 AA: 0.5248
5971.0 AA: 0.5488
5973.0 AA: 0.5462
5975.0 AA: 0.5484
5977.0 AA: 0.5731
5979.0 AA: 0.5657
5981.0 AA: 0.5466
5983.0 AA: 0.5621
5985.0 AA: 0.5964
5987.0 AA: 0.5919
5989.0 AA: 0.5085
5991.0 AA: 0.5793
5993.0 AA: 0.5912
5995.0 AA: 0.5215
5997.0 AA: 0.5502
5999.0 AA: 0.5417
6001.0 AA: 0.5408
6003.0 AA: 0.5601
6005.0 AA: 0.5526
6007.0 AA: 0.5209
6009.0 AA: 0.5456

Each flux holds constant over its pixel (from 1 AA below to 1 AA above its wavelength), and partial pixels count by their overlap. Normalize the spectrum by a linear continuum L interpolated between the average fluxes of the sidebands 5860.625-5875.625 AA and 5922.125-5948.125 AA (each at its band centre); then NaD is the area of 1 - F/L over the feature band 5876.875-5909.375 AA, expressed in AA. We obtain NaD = 3.9 AA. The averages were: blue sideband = 0.559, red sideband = 0.548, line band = 0.488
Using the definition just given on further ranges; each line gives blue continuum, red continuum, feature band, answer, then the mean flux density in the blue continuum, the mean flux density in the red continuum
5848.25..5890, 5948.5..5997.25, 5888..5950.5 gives 2.8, 0.539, 0.555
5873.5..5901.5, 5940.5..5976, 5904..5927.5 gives -1.4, 0.486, 0.549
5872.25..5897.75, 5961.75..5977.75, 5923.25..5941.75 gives -0.9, 0.488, 0.56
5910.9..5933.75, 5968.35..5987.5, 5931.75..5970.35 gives 0.1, 0.544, 0.56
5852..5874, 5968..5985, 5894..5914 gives 1.5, 0.552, 0.555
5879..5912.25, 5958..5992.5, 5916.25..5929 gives -0.7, 0.489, 0.56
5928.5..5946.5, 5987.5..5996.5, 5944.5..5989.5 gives 0.1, 0.556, 0.552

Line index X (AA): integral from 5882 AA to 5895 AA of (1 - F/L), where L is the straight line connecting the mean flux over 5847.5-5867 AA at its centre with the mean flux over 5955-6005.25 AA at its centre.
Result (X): 2.5 AA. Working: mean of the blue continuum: 0.547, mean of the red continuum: 0.556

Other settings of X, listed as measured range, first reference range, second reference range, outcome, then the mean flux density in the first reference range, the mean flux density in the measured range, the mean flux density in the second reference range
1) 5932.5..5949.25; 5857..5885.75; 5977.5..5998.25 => 0.09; 0.548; 0.553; 0.561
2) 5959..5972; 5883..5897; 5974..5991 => -0.42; 0.437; 0.557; 0.563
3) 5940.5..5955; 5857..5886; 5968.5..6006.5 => 0.14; 0.547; 0.547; 0.555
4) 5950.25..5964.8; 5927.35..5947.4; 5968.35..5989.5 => 0.18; 0.554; 0.549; 0.557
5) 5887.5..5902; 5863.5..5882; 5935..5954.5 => 2.92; 0.558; 0.444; 0.551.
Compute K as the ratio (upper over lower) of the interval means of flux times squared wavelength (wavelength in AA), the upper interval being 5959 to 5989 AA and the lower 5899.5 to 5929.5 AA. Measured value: 1.06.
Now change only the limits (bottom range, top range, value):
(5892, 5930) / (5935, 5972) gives 1.08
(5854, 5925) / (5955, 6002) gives 1.10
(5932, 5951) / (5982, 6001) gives 1.03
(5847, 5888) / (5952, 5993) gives 1.07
